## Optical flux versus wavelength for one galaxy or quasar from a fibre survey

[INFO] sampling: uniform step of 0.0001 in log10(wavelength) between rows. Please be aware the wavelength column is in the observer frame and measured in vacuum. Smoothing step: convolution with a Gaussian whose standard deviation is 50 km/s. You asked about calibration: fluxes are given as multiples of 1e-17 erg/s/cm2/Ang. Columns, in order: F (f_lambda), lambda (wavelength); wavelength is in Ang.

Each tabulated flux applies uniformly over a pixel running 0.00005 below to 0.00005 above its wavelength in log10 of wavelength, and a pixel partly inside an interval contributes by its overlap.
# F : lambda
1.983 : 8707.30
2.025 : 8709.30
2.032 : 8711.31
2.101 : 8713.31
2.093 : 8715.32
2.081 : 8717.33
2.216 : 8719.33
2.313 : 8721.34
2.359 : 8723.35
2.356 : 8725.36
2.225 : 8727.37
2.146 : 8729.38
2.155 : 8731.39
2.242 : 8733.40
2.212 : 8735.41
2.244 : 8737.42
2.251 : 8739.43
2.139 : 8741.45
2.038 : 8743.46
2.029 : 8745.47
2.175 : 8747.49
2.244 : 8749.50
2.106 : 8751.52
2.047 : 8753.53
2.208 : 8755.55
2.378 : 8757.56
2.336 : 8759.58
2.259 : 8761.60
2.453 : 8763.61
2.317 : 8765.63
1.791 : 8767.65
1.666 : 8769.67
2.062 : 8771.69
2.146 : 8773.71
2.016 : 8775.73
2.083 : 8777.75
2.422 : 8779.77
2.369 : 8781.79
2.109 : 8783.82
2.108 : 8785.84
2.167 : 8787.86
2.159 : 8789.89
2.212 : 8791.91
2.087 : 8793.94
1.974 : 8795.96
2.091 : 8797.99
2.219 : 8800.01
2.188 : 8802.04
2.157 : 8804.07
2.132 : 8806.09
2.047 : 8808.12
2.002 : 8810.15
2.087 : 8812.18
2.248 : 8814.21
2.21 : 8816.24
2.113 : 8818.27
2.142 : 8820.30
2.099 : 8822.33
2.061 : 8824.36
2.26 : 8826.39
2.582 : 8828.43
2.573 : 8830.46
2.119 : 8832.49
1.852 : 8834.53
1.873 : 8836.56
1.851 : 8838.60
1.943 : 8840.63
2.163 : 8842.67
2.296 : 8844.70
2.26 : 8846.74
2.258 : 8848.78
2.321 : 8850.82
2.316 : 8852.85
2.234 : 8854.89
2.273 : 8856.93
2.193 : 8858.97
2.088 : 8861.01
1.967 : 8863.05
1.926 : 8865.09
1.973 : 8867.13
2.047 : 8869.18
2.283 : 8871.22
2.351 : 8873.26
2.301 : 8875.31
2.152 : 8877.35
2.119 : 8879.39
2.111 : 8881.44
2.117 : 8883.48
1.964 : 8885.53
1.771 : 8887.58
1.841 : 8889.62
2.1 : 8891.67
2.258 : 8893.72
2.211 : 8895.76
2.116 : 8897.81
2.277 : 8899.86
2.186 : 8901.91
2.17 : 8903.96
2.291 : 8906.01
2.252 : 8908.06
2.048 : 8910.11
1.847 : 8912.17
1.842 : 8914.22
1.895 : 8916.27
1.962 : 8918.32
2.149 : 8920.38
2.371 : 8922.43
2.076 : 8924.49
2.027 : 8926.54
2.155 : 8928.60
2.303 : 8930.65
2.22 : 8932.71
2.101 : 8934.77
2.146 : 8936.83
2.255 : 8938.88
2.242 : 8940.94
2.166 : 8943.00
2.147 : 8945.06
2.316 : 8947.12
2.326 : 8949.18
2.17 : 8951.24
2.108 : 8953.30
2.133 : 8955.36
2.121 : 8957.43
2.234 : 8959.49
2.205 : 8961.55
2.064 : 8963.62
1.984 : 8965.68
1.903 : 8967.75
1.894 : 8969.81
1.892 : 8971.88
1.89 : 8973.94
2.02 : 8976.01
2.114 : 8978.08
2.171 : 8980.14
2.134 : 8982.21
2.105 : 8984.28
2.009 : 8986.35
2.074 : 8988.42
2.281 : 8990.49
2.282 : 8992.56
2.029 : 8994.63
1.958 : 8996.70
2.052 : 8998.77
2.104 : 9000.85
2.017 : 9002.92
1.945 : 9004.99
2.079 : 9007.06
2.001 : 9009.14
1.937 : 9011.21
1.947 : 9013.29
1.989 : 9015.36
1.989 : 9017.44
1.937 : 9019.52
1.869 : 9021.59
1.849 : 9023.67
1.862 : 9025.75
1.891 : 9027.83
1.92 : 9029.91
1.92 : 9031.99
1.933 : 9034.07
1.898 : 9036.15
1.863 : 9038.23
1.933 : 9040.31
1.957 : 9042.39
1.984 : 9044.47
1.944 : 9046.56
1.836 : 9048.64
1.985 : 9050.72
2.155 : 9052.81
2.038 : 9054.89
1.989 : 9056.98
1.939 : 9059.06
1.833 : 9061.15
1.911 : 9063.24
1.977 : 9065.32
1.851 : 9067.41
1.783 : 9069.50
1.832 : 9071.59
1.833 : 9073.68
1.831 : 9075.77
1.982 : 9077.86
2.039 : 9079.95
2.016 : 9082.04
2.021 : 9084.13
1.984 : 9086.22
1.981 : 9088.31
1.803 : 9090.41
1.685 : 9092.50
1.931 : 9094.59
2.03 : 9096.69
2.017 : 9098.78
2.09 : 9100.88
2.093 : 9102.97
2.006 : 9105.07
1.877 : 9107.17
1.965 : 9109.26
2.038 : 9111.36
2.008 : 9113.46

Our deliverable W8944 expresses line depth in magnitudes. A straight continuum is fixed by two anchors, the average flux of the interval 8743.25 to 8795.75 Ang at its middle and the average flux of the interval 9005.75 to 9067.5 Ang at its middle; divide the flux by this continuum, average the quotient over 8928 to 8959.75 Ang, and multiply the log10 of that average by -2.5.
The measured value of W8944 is -0.09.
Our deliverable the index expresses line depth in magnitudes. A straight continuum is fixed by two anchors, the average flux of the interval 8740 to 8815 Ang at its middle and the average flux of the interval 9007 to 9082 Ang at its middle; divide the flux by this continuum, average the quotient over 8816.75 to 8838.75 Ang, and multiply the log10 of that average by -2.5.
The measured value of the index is -0.02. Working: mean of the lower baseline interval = 2.14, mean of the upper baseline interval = 1.93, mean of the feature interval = 2.15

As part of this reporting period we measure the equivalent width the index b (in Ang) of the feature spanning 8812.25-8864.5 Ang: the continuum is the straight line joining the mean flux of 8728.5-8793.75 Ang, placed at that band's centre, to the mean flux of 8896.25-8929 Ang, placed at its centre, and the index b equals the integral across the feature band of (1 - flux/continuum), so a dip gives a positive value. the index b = -0.8 Ang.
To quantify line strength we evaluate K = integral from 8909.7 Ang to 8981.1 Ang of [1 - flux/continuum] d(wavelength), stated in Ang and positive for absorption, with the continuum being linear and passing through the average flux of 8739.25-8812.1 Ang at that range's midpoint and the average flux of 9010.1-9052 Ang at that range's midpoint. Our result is -3.7 Ang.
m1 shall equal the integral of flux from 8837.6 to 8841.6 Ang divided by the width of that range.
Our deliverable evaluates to 1.9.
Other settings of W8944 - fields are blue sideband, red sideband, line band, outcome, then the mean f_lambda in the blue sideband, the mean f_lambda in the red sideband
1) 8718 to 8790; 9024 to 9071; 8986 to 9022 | -0.04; 2.18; 1.93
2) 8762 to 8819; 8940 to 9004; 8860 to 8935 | 0.00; 2.13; 2.1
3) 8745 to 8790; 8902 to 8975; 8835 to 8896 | 0.01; 2.16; 2.11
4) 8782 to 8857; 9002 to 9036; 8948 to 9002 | -0.05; 2.16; 1.94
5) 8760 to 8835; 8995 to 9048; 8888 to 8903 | -0.03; 2.15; 1.95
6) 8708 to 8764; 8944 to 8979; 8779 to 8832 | -0.01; 2.19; 2.09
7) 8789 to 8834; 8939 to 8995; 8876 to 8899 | 0.03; 2.17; 2.11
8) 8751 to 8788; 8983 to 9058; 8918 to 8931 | -0.05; 2.16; 1.99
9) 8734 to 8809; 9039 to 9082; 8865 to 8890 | -0.01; 2.15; 1.93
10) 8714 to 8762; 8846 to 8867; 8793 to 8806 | 0.03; 2.2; 2.17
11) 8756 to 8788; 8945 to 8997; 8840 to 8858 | -0.05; 2.17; 2.1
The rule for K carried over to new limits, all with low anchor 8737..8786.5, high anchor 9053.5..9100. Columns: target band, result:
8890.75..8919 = -0.7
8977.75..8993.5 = -1.2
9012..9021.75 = 0.1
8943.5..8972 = -1.4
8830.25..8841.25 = 0.6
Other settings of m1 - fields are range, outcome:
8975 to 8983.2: 2.11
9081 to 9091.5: 1.96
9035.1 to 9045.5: 1.93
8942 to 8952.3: 2.23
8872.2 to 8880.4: 2.23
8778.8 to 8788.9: 2.23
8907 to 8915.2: 2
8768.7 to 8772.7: 1.87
